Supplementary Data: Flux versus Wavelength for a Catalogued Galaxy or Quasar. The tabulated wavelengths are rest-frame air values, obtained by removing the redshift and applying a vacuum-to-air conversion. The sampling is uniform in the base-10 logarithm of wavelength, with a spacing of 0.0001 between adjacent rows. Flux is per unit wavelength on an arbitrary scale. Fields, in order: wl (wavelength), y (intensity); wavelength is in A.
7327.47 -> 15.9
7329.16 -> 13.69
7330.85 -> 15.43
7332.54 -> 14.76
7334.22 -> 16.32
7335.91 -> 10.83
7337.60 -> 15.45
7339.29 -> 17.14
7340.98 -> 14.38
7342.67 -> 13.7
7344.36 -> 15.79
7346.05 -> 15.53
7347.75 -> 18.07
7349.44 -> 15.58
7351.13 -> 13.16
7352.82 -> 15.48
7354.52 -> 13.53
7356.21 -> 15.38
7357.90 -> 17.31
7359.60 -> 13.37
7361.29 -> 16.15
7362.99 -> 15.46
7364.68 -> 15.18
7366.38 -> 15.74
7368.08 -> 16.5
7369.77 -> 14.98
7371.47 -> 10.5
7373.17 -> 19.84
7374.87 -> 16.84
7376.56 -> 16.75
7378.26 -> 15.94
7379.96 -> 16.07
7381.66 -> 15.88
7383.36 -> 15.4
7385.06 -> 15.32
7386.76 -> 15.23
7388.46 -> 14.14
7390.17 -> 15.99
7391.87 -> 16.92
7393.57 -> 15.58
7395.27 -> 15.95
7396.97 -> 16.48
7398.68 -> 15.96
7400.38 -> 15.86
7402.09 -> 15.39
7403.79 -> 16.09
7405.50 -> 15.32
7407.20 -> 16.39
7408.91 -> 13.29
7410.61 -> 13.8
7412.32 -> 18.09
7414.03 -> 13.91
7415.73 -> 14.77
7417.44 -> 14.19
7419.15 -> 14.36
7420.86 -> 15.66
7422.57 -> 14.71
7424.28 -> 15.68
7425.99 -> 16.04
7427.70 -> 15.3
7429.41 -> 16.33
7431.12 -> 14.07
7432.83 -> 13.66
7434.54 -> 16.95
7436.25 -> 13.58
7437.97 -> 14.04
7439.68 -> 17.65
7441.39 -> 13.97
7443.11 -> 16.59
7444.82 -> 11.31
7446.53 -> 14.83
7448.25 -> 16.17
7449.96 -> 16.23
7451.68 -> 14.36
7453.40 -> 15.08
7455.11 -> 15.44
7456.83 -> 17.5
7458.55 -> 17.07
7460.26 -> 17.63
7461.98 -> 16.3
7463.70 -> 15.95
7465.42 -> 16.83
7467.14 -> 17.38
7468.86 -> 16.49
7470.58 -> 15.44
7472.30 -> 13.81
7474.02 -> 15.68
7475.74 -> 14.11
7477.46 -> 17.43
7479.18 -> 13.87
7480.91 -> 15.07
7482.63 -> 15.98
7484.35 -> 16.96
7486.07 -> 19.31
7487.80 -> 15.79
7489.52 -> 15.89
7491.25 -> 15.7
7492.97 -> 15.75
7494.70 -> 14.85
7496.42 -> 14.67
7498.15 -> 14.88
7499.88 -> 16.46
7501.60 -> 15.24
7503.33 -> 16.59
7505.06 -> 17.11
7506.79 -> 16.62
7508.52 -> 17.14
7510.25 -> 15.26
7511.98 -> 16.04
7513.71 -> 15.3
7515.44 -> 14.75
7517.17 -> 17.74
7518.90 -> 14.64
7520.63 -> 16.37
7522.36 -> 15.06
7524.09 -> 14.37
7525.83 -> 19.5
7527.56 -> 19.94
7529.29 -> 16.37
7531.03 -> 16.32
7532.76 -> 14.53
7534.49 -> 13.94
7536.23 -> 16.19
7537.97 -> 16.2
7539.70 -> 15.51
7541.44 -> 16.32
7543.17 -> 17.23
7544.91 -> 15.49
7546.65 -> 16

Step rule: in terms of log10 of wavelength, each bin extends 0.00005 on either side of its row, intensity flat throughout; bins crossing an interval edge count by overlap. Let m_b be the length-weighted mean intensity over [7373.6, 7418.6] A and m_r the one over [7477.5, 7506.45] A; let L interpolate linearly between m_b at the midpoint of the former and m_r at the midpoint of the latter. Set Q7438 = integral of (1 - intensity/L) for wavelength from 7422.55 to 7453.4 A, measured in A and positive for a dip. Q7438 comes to 1.3 A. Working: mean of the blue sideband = 15.6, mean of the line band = 15.1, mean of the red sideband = 15.9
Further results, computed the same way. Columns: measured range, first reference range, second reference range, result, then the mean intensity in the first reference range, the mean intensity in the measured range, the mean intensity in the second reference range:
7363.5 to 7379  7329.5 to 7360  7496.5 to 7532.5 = -0.6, 15.1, 15.8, 16.2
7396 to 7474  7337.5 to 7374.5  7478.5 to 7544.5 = 1.2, 15.4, 15.5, 16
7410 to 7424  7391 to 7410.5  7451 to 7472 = 0.7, 15.7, 15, 16.2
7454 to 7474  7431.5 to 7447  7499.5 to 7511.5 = -1.3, 14.7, 16.3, 16.3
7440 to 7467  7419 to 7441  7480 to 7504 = -0.5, 15.2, 15.8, 15.9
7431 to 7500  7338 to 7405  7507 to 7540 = 1.1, 15.6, 15.6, 16.1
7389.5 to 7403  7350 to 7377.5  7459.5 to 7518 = -0.4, 15.4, 16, 16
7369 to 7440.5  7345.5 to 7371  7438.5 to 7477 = 0.3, 15.4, 15.4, 15.7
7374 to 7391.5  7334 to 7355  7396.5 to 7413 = -0.5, 15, 15.8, 15.6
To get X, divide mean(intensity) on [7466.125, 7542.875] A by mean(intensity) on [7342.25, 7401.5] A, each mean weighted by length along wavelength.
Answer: 1.02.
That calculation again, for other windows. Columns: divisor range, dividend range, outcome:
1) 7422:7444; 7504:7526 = 1.05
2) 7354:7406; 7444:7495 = 1.01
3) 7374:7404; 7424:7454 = 0.95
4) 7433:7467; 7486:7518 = 1.02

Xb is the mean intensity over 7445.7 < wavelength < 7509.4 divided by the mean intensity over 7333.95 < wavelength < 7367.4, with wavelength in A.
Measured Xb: 1.1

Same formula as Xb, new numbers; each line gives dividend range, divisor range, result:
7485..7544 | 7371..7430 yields 1.03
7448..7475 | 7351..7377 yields 1.04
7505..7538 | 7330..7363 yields 1.07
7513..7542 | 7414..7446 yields 1.08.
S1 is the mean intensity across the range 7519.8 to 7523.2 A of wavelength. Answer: 15.7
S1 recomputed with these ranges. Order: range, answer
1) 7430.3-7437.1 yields 14.6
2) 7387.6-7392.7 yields 15.7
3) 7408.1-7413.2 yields 15.1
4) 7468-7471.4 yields 16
